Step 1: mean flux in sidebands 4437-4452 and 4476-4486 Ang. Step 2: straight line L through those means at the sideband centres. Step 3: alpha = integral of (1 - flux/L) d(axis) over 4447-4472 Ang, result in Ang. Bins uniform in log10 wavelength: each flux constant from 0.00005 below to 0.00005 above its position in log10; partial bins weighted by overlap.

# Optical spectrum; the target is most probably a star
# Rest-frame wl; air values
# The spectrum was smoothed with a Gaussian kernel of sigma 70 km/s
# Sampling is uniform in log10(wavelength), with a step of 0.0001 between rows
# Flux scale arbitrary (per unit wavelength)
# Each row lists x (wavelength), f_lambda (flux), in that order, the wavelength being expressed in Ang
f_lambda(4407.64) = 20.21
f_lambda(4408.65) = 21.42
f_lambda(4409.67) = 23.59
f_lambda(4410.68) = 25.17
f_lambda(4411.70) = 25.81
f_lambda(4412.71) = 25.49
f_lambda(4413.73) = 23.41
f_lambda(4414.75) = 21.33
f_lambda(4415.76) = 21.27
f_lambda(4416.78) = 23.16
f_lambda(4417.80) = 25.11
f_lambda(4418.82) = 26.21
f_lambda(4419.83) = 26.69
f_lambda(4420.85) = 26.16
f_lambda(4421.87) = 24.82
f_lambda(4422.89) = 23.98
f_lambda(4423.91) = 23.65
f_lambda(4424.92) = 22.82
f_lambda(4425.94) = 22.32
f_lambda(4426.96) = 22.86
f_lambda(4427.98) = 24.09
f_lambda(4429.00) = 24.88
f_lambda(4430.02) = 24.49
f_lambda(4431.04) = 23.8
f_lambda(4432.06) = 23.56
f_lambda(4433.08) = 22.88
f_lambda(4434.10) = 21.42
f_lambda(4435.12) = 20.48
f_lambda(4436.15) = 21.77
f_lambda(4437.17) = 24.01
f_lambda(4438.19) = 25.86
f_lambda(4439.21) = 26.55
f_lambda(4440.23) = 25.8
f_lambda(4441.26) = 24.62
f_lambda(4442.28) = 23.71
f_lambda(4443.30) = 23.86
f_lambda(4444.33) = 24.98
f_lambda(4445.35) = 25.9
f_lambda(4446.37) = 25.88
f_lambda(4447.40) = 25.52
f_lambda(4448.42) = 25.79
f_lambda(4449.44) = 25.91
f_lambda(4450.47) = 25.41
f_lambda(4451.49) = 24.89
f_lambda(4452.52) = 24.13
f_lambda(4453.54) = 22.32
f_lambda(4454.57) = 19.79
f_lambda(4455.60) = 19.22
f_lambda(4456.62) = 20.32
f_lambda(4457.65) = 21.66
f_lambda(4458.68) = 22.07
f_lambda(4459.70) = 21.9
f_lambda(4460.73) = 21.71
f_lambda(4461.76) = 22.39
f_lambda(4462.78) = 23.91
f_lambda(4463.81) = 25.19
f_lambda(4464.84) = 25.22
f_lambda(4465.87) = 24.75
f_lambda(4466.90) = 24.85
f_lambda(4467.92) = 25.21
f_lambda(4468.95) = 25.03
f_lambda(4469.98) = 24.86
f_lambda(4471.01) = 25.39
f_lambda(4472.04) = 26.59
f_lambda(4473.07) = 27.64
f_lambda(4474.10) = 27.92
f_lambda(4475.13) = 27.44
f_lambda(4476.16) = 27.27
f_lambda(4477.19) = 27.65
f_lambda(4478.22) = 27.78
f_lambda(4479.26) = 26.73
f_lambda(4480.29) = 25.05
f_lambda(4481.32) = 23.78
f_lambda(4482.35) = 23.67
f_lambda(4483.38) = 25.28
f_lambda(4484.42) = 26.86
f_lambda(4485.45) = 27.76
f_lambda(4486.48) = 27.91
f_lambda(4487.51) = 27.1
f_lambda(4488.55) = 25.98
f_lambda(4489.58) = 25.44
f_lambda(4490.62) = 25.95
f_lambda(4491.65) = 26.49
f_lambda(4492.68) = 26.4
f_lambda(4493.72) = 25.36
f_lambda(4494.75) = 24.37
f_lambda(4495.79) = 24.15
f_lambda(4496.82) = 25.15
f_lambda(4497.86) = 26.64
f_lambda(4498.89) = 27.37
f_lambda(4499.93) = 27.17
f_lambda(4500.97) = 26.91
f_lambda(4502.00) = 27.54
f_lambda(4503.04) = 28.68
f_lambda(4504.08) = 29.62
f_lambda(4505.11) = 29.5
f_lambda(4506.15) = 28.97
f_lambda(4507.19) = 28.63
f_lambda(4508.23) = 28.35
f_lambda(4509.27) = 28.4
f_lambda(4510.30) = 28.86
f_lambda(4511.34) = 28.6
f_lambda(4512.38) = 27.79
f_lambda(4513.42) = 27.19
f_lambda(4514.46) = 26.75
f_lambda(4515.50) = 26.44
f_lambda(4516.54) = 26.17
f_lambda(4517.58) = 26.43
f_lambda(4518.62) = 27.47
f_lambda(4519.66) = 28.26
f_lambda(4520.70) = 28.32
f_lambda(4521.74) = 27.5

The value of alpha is 1.9 Ang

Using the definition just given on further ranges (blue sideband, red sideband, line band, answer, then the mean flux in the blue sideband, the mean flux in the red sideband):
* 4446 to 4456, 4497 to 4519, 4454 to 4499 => 1.02 Ang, 23.9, 27.7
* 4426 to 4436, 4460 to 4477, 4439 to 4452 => -0.72 Ang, 23.1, 25.3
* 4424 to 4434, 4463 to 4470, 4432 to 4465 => 0.90 Ang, 23.5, 25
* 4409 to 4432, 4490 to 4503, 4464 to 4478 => -0.35 Ang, 24.1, 26.2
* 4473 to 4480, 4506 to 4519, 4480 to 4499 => 1.16 Ang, 27.4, 27.7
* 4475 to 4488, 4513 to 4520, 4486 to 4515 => -0.52 Ang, 26.5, 26.9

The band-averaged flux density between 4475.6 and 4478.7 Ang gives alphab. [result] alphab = 27.6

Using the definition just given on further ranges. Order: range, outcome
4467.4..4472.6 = 25.5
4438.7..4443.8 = 24.9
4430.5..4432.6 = 23.7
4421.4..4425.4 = 23.8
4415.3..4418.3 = 23.2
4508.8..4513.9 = 28.2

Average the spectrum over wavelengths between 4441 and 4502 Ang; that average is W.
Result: 25.1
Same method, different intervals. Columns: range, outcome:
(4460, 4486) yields 25.6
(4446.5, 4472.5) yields 23.8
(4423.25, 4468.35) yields 23.7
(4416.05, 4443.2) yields 24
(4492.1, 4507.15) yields 27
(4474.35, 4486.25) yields 26.4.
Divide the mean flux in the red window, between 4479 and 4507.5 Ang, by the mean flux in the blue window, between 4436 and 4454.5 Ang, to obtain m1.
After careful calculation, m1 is 1.1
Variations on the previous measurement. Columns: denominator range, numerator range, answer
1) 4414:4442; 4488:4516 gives 1.14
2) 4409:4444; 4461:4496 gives 1.08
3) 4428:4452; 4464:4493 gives 1.07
